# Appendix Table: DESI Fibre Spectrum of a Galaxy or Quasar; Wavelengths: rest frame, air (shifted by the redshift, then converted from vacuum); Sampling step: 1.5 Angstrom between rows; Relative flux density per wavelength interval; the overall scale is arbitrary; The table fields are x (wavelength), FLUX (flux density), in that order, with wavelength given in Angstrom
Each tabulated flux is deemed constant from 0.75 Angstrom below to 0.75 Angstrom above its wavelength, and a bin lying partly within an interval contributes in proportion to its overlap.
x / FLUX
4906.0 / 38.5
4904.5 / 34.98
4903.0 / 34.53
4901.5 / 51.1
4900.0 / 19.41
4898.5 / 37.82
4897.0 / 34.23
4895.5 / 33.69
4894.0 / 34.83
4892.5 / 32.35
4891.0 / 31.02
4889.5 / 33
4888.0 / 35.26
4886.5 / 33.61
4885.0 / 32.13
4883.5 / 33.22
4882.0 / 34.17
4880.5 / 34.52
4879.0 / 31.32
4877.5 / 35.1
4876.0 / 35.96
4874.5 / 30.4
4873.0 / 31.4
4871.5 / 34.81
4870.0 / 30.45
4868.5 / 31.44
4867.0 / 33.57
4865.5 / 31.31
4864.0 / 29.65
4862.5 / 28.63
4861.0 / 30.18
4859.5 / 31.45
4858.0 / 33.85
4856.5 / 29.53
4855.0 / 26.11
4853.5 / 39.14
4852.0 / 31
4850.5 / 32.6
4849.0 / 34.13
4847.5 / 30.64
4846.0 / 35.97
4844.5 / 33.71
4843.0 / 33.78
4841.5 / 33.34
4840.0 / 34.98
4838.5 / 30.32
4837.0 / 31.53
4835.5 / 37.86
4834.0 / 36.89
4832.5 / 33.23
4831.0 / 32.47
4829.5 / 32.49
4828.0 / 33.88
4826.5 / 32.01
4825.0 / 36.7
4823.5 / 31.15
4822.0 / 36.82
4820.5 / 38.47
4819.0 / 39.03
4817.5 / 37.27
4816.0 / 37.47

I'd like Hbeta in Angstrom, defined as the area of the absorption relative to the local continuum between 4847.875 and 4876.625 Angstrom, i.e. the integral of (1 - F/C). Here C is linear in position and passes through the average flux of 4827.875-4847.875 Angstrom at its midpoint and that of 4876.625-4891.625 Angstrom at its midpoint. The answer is 1.4 Angstrom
